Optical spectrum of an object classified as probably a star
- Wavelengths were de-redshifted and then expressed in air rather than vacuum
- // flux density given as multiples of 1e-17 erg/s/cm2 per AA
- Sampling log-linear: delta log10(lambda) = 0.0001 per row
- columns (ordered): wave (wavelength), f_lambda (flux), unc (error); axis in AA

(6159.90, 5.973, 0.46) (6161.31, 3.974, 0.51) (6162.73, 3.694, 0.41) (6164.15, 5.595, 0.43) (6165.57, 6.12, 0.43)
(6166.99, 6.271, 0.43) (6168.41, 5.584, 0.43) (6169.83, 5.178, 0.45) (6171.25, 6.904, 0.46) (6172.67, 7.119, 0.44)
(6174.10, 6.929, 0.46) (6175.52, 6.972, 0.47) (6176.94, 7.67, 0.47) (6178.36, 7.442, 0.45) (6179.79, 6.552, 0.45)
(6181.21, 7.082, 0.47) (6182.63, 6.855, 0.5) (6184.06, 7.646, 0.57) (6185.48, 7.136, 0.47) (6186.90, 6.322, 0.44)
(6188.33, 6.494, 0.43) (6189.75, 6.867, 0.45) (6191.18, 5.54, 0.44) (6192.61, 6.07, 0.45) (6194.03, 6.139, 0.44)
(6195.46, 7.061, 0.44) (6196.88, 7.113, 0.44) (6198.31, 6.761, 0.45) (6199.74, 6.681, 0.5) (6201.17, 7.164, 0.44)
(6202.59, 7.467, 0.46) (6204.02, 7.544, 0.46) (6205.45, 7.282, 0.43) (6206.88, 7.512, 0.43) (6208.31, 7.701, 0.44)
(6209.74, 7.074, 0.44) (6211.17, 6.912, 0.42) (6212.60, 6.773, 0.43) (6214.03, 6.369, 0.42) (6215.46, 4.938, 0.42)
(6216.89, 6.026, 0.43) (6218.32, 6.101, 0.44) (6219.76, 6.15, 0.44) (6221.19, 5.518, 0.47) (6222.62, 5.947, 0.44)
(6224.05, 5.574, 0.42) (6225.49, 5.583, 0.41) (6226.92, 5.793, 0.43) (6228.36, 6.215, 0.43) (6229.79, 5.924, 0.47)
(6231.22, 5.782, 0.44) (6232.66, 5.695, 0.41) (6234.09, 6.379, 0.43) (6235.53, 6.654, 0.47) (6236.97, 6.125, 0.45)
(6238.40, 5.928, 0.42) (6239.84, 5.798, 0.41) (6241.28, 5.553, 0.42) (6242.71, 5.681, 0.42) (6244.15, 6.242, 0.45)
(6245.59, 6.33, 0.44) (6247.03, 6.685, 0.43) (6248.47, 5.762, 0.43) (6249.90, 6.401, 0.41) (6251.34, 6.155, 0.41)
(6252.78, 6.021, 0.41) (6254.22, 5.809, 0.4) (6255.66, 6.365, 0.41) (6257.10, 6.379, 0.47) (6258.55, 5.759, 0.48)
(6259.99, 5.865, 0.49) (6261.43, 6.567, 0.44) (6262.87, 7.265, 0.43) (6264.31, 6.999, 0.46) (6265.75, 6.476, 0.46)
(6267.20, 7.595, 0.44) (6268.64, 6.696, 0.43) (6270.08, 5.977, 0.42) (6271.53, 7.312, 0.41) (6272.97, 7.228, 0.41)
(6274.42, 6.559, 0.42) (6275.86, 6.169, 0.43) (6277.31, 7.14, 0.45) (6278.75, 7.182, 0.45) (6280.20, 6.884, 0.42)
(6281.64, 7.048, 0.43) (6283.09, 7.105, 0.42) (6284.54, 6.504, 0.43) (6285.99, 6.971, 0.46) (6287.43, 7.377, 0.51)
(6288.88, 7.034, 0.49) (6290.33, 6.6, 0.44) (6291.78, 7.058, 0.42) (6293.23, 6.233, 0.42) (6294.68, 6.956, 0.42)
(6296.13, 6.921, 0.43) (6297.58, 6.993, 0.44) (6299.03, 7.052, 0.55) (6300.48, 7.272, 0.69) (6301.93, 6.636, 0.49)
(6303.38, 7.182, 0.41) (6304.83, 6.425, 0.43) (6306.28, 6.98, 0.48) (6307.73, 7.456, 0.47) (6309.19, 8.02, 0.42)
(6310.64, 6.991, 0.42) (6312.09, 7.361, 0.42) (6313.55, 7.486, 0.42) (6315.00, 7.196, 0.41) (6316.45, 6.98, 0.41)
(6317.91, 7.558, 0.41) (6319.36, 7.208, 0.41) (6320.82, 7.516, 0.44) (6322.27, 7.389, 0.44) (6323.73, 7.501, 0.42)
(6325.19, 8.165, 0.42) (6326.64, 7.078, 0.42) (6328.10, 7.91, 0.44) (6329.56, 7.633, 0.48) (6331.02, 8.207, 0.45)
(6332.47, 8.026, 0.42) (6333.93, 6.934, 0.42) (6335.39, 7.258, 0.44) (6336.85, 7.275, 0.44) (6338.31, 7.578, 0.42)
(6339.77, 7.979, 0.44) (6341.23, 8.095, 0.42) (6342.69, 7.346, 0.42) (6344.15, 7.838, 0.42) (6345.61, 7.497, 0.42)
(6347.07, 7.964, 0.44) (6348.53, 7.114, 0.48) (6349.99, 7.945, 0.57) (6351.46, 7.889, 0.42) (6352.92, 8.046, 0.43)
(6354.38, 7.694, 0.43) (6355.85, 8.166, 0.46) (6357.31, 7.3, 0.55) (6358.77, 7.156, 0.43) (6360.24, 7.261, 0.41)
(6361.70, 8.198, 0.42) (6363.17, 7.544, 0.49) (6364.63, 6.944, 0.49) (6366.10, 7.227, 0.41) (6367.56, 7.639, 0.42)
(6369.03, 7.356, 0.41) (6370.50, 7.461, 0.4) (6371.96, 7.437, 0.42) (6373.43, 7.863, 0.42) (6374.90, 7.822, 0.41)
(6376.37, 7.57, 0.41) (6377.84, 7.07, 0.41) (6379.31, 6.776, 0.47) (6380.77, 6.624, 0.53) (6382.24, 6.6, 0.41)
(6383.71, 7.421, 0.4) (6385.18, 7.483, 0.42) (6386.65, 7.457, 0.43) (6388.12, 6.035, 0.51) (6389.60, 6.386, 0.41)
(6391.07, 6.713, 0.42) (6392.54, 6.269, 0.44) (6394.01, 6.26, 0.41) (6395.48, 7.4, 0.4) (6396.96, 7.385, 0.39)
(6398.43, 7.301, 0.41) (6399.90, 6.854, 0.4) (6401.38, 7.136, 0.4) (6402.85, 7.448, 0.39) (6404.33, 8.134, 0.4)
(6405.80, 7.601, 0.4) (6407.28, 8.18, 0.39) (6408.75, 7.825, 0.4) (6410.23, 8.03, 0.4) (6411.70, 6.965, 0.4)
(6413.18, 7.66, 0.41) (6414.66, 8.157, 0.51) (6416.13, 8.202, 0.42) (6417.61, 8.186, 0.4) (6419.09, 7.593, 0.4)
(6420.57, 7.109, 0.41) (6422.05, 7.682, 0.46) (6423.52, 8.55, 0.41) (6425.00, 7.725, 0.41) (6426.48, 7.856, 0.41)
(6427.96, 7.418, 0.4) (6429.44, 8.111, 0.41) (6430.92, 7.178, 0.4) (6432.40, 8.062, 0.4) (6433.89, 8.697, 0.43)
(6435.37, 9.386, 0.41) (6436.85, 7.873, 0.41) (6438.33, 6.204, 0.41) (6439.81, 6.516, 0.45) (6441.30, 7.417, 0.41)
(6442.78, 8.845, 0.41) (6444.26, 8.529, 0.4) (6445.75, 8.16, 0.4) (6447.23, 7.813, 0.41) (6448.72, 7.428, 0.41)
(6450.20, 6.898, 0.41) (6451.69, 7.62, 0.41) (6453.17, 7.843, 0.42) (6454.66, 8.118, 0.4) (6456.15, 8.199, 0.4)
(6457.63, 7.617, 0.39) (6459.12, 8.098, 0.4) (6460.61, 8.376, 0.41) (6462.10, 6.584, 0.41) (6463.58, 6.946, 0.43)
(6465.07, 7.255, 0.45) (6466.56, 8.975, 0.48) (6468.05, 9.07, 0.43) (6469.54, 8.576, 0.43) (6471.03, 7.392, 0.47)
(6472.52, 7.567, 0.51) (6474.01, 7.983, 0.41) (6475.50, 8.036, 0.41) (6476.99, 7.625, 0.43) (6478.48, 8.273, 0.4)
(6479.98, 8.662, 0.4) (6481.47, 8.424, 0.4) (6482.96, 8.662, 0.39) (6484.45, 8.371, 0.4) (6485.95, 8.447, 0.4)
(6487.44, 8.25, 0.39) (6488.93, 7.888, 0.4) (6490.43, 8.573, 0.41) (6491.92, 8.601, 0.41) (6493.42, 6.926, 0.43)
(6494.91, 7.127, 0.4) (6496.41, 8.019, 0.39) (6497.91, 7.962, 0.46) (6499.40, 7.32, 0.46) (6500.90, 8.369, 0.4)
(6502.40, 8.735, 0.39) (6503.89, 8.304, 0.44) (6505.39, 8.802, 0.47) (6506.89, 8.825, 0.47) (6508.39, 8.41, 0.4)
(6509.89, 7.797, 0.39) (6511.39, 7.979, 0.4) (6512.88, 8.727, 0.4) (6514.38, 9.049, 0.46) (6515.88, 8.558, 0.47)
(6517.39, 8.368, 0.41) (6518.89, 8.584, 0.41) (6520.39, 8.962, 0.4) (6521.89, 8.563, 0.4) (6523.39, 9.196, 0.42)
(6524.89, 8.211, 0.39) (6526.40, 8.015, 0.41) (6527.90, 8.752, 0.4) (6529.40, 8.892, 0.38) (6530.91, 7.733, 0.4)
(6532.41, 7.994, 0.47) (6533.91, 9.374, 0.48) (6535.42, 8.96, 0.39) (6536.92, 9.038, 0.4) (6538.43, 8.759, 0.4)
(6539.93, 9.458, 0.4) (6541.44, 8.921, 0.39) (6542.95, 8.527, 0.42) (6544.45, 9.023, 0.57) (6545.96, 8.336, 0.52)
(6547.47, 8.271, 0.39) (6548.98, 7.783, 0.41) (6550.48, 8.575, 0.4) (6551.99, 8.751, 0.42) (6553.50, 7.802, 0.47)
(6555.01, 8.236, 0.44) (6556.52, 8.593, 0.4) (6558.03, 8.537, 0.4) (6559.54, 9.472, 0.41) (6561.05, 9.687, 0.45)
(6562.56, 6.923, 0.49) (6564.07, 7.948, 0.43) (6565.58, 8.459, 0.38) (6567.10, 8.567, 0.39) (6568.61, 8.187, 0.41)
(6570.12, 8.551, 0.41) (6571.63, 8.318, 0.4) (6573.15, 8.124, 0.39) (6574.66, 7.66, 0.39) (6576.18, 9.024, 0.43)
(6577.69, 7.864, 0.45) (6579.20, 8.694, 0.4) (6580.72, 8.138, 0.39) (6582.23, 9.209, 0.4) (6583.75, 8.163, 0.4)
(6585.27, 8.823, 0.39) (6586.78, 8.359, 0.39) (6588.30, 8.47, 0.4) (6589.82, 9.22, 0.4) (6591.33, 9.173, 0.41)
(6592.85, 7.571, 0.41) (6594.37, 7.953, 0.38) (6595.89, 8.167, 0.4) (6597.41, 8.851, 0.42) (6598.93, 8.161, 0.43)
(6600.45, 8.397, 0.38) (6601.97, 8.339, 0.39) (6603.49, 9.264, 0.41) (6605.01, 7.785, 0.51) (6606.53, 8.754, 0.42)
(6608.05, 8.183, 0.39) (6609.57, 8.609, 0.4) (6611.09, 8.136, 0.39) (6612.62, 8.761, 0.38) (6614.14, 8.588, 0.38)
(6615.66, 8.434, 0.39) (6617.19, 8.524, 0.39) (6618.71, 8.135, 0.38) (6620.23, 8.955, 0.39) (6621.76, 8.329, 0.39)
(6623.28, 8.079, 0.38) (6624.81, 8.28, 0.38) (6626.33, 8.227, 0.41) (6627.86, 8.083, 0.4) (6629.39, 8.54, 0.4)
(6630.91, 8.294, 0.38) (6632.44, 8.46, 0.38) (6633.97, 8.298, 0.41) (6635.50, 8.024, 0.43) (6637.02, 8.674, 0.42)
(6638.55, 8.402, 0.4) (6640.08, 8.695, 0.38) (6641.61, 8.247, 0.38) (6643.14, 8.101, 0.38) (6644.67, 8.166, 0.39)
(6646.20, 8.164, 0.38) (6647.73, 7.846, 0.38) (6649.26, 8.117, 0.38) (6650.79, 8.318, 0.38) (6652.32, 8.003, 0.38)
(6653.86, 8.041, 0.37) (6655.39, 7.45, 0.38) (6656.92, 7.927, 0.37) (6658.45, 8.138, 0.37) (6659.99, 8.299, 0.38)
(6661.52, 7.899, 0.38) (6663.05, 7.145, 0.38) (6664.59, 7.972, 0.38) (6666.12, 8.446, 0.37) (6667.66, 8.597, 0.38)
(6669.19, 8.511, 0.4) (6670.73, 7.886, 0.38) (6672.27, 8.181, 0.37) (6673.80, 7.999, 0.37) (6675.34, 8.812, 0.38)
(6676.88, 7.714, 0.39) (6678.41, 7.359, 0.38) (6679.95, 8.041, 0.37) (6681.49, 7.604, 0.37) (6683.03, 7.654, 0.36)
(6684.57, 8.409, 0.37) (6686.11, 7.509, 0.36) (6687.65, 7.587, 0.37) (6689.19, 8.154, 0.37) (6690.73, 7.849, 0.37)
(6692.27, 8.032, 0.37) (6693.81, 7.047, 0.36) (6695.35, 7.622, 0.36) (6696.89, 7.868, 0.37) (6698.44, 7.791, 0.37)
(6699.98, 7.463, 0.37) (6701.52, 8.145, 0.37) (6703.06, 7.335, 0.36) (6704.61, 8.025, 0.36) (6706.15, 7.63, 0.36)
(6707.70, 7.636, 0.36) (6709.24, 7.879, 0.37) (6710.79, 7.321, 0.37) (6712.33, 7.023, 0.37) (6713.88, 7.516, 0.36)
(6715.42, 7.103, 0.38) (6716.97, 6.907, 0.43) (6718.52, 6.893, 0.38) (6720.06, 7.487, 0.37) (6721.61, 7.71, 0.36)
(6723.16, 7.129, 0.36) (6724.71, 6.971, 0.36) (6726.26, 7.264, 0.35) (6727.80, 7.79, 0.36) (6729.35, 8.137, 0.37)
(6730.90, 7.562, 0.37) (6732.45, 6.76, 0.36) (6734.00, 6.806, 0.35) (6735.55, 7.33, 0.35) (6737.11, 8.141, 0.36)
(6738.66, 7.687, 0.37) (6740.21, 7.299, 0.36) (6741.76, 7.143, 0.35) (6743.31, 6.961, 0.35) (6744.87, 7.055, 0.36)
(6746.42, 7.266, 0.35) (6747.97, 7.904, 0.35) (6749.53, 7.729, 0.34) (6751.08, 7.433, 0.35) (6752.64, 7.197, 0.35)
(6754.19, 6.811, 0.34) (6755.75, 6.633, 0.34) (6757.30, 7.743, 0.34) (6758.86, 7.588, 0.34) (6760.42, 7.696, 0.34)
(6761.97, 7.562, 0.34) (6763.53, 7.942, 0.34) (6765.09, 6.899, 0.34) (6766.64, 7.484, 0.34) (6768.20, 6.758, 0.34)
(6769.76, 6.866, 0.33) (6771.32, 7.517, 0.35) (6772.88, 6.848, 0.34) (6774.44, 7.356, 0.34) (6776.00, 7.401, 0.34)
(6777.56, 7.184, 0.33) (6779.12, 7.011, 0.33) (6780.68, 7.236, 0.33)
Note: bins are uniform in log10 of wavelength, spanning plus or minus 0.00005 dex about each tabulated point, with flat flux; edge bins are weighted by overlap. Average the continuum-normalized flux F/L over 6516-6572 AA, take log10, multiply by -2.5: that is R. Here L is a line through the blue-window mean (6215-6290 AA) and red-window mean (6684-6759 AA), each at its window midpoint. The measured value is -0.21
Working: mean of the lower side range 6.34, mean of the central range 8.55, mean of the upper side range 7.47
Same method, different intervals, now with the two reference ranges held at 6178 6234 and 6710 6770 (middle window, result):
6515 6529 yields -0.22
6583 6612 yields -0.19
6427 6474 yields -0.14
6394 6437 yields -0.14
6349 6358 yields -0.16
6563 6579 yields -0.17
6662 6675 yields -0.13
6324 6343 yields -0.14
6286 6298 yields -0.04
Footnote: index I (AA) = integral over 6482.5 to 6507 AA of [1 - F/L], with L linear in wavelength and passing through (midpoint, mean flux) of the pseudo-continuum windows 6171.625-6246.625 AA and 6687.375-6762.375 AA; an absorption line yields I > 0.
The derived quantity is -3.9 AA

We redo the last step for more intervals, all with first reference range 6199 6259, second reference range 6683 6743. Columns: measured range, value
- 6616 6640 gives -3.5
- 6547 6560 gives -2.4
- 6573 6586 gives -2.3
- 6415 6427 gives -1.9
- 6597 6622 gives -4.2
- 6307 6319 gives -1.6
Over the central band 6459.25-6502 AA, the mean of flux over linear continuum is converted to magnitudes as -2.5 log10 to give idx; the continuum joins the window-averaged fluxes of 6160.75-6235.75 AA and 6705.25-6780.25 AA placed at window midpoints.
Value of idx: -0.16 mag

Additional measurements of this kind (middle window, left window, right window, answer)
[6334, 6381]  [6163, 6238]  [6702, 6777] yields -0.120 mag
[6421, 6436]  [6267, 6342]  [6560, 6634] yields -0.046 mag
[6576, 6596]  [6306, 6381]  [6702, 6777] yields -0.145 mag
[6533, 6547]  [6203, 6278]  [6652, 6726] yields -0.219 mag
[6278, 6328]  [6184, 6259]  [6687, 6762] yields -0.097 mag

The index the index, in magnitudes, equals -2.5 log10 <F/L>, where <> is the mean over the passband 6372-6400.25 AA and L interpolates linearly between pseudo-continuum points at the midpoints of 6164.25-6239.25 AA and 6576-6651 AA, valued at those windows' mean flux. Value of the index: 0.05 mag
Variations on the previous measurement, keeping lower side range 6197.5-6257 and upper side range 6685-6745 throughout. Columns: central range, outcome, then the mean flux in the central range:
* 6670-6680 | -0.09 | 8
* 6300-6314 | -0.11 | 7.17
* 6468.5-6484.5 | -0.18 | 8.15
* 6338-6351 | -0.17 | 7.71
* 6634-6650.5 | -0.13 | 8.25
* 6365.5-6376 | -0.14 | 7.55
